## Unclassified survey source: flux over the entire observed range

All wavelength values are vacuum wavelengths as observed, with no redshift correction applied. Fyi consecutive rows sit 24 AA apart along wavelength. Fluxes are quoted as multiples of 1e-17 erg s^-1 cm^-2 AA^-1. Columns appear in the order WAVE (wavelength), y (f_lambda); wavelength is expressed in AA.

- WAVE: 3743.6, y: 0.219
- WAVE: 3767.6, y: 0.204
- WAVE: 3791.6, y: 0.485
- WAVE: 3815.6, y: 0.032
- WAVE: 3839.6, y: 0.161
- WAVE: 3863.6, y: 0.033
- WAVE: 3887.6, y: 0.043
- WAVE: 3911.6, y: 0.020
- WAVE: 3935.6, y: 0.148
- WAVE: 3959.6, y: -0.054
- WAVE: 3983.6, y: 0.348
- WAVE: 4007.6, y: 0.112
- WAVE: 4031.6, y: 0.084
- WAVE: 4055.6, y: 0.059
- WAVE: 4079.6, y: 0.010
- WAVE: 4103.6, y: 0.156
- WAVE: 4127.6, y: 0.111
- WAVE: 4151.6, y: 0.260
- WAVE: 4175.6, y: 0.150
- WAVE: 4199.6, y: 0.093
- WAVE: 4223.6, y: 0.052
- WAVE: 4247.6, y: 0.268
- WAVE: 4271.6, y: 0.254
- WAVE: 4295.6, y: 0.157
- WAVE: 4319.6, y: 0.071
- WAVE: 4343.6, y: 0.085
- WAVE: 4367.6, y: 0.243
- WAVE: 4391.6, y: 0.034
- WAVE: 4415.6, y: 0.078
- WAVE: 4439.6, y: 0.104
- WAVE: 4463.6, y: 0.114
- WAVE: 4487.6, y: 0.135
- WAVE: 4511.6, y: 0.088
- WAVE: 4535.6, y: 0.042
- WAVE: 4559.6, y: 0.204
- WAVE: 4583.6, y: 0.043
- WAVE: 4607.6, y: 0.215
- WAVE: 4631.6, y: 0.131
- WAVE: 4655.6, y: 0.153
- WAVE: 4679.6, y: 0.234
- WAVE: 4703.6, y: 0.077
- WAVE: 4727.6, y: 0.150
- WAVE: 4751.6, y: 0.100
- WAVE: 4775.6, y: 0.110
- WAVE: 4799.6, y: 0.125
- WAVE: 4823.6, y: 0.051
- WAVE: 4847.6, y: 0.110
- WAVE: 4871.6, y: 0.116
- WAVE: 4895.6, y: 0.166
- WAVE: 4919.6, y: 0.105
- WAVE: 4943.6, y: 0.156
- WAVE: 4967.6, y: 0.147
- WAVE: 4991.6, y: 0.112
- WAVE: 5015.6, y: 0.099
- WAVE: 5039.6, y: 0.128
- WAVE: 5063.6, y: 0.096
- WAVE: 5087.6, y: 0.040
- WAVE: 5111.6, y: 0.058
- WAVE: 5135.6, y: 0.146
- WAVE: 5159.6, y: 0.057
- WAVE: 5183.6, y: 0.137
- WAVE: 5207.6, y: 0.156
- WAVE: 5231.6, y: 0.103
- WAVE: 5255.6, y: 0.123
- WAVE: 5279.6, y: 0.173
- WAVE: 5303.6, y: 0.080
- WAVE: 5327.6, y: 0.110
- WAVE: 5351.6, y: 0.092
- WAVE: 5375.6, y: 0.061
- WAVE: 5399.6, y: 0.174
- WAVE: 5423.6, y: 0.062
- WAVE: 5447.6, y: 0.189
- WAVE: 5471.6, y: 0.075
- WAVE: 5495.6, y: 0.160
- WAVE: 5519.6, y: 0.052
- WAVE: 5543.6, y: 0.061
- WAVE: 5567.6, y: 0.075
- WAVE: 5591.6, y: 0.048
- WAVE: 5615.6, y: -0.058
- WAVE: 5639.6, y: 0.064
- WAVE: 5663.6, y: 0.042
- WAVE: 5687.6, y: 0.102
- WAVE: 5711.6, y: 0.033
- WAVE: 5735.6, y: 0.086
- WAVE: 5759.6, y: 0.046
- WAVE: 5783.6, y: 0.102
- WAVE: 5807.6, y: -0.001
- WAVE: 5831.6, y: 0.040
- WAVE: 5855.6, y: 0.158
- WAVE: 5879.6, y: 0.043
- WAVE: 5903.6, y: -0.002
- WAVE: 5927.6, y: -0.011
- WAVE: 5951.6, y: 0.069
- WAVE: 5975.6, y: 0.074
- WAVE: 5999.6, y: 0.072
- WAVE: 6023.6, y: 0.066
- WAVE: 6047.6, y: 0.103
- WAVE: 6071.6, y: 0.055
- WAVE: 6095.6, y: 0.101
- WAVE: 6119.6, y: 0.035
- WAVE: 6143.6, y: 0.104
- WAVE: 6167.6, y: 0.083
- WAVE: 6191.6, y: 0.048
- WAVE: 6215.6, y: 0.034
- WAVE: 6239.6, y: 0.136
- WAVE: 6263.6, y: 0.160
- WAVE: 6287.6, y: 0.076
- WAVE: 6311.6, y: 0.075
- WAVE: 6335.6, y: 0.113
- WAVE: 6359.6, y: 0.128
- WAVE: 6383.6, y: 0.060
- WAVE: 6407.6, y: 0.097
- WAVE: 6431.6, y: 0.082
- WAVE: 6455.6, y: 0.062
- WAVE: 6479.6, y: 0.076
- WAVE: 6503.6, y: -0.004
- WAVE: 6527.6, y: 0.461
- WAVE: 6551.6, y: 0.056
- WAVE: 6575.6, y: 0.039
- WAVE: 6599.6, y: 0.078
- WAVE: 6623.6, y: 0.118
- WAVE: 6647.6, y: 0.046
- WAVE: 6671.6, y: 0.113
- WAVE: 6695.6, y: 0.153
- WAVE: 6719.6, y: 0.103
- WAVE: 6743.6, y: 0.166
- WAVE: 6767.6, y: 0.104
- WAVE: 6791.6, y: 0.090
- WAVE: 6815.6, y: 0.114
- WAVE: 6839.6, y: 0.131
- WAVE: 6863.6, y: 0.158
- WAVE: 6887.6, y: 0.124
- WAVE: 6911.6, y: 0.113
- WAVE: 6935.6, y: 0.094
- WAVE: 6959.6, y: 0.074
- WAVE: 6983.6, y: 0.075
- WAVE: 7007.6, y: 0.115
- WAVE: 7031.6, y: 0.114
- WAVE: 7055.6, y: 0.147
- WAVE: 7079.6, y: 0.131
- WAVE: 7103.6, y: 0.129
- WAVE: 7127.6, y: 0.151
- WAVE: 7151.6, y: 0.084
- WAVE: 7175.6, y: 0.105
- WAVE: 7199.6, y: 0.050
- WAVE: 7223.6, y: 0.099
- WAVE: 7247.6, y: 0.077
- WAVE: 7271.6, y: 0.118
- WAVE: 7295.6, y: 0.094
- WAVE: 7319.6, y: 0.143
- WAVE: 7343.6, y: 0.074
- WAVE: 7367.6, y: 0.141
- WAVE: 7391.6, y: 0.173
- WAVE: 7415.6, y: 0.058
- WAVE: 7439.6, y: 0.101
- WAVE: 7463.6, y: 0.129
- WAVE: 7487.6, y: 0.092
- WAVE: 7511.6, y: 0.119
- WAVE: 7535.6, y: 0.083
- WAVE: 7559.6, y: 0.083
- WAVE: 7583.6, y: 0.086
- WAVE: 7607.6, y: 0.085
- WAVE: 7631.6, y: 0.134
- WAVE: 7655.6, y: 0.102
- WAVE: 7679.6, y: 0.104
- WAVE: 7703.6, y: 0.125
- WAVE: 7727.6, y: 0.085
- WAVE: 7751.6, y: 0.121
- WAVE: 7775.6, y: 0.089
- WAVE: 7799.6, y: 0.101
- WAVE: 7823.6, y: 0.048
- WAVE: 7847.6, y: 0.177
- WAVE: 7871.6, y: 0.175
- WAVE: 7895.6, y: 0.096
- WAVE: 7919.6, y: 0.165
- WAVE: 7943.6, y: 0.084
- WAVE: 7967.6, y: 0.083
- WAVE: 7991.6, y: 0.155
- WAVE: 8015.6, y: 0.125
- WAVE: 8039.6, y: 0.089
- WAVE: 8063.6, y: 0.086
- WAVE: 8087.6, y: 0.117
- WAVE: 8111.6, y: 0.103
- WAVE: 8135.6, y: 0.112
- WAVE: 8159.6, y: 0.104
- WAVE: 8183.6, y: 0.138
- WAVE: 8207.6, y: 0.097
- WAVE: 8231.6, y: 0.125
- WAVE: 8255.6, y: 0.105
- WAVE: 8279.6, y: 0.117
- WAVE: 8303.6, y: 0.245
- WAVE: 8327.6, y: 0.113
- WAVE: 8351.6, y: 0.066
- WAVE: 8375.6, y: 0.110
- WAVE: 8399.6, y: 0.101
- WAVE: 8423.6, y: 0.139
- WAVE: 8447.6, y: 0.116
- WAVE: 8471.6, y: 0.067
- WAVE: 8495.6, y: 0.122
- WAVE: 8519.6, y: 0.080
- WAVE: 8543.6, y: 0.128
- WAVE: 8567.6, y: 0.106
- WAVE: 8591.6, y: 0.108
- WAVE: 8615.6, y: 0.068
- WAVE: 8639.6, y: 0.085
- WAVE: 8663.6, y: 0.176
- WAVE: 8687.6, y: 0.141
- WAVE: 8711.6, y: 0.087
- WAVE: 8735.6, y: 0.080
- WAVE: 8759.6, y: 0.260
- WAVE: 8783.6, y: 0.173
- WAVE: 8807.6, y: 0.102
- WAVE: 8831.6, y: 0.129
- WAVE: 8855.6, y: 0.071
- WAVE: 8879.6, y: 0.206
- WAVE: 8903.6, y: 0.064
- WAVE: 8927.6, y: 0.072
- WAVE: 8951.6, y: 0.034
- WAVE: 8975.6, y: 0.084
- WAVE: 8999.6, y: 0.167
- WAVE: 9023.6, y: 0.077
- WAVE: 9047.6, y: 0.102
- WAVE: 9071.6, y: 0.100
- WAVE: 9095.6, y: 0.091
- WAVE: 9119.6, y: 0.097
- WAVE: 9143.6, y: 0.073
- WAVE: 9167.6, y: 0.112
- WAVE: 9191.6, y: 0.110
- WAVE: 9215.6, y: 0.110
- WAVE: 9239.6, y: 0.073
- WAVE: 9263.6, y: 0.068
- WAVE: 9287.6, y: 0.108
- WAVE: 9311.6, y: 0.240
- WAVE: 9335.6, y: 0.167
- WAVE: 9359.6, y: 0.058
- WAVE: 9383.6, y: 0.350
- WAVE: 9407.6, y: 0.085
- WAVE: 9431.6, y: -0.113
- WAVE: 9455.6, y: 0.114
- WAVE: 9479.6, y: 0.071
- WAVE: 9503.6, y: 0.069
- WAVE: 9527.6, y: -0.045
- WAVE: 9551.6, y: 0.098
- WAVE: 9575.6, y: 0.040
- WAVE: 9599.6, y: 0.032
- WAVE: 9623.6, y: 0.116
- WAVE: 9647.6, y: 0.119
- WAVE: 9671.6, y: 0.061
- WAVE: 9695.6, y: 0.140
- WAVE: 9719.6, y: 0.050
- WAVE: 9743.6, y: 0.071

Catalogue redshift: 0.75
